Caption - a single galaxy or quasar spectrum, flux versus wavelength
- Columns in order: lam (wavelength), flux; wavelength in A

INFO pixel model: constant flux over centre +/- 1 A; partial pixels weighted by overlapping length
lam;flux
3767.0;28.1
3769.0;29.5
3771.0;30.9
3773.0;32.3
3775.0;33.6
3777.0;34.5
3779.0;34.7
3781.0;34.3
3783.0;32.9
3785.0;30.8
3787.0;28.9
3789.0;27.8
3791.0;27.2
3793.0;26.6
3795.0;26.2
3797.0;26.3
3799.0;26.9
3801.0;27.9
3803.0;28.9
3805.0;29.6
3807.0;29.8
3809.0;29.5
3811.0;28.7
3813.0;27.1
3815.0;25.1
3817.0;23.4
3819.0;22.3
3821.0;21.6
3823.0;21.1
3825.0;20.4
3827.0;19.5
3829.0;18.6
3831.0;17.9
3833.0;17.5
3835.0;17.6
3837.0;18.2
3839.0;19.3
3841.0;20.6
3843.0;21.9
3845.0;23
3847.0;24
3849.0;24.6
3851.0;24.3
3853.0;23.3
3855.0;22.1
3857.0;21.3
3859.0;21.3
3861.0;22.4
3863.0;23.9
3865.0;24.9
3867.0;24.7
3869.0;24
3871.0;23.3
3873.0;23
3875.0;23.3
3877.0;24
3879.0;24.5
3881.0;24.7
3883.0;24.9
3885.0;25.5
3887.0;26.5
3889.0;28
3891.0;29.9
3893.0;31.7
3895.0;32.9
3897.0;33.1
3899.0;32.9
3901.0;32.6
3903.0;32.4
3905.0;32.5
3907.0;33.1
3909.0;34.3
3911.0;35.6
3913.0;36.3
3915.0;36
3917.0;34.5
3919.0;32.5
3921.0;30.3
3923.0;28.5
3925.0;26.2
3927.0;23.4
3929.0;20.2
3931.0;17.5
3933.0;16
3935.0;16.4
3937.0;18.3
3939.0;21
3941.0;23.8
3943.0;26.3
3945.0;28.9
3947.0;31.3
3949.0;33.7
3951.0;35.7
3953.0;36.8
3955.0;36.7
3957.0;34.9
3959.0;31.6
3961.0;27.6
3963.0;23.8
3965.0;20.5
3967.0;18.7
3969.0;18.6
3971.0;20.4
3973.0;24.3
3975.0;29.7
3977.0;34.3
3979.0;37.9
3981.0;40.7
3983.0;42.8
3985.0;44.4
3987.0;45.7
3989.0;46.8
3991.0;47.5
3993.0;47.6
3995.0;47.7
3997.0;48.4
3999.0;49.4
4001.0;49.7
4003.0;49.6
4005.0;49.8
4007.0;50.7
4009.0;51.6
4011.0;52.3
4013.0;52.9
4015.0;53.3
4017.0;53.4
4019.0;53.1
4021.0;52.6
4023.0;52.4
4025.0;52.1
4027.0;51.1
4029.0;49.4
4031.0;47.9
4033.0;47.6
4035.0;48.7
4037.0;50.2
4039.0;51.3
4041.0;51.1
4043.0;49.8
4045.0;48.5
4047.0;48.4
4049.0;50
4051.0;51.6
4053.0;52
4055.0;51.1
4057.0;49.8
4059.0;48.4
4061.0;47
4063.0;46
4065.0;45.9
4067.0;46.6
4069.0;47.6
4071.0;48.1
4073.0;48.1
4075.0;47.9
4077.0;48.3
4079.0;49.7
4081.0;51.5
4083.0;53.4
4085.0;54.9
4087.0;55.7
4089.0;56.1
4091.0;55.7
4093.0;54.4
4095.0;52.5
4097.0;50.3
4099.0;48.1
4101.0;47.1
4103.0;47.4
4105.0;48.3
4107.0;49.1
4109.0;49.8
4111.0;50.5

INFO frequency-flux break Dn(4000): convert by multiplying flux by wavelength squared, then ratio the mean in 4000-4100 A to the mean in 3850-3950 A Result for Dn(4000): 2.0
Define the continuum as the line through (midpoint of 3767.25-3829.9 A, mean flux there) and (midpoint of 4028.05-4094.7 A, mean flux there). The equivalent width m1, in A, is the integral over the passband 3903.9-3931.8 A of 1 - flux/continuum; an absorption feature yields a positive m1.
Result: 5.6 A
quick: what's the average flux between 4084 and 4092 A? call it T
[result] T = 55.6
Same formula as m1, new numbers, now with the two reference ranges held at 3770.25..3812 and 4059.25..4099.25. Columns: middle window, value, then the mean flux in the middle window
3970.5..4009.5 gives 0.93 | 43.1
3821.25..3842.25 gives 8.71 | 19.2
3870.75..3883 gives 4.11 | 23.9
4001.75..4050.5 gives -4.36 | 50.7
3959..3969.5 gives 4.79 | 22.9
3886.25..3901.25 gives 2.53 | 30.9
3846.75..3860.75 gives 4.67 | 22.9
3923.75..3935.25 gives 5.60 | 20.4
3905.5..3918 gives 1.18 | 34.9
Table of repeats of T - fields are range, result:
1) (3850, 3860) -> 22.5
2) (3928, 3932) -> 18.9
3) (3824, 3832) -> 19.1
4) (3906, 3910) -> 33.7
